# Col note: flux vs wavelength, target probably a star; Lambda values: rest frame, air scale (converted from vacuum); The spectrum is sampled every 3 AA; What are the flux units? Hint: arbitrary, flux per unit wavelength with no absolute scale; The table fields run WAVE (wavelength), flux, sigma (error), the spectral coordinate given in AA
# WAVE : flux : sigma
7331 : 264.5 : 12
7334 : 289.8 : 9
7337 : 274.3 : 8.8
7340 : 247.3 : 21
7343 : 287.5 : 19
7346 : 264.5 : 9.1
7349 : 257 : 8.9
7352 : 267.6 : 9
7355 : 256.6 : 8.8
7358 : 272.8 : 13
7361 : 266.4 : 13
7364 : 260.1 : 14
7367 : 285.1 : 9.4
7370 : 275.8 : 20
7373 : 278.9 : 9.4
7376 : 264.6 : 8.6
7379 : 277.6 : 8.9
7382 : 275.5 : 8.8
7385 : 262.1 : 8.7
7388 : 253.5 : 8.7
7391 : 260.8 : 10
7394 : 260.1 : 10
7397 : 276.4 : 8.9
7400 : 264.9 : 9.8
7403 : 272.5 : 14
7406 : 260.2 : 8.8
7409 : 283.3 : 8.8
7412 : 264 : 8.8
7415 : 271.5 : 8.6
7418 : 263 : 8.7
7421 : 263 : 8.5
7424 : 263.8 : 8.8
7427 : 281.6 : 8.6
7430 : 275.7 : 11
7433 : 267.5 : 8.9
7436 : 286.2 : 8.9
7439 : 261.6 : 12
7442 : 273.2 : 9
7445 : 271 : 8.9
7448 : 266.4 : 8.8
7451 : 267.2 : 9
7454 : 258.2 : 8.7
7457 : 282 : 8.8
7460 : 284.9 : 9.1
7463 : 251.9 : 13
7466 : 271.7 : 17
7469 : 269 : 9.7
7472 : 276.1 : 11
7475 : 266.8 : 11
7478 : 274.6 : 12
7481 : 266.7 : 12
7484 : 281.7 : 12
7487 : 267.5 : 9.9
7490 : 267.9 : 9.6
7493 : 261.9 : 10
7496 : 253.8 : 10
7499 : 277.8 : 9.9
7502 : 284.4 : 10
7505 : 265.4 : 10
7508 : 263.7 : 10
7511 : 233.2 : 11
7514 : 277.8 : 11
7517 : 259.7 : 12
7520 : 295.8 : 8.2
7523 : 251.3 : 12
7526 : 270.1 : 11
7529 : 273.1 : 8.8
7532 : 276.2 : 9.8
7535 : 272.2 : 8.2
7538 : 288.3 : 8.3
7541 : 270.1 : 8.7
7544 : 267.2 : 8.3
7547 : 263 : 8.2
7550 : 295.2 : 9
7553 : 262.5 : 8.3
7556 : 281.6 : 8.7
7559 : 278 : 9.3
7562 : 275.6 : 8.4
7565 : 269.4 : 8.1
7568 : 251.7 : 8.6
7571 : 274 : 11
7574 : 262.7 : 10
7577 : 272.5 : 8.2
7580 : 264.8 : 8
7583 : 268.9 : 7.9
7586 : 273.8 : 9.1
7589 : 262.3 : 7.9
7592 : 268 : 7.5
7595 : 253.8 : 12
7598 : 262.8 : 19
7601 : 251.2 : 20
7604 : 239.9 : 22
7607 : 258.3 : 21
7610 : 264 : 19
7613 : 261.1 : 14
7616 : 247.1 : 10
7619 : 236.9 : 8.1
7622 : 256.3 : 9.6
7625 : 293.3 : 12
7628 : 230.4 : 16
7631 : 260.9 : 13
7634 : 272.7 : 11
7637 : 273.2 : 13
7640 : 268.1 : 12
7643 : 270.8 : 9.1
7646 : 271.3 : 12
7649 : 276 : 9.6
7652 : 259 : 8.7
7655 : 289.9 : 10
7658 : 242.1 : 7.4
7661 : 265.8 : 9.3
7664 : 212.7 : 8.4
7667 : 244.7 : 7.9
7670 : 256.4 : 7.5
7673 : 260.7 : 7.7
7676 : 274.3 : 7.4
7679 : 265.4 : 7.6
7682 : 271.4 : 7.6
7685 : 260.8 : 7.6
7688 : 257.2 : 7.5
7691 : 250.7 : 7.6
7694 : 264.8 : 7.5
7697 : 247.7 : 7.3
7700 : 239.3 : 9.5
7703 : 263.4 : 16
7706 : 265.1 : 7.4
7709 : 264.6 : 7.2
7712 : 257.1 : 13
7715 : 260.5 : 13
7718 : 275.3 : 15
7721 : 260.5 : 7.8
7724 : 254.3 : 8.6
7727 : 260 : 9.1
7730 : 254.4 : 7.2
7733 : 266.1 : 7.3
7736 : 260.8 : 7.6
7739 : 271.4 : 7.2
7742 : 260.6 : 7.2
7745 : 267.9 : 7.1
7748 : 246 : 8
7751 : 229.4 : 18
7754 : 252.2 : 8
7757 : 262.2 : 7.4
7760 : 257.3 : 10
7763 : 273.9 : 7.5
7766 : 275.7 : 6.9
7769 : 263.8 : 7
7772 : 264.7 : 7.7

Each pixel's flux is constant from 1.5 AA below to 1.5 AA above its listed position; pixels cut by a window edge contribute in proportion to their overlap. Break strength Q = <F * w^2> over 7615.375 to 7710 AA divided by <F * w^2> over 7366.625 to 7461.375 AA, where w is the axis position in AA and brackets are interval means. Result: 1.03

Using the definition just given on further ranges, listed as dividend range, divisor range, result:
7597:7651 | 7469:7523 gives 1.00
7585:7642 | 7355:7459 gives 1.02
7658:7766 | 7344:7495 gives 1.04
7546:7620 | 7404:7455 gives 1.02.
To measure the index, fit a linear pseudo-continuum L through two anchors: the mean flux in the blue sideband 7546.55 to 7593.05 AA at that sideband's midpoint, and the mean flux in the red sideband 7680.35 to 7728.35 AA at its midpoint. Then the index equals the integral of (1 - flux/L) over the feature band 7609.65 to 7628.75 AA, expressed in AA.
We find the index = 0.7 AA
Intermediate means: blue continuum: 270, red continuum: 260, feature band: 256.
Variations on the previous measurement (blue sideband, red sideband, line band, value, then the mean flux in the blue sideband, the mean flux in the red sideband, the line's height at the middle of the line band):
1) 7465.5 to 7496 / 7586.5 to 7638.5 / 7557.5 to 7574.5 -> -0.4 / 270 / 259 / 262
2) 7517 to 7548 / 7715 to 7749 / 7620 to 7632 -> 0.4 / 272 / 262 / 267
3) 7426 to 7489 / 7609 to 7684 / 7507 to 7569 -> -0.8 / 271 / 261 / 267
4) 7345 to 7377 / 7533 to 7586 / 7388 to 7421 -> 0.3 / 268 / 272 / 269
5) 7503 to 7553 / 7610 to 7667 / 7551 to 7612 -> 0.1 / 270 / 260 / 265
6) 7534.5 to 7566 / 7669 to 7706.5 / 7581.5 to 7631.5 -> 2.0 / 275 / 260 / 269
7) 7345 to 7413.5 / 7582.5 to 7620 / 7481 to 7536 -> -1.4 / 268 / 258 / 262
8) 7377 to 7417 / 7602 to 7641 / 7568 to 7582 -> -0.3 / 268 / 258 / 260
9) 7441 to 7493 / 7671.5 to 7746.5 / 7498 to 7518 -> 0.2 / 270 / 261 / 269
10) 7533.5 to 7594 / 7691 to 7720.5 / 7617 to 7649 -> 0.2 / 271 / 259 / 265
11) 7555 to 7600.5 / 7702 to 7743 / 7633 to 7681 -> 0.4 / 267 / 262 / 265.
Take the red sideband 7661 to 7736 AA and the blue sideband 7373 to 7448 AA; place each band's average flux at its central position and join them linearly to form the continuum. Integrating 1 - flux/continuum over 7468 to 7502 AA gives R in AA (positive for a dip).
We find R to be -0.5 AA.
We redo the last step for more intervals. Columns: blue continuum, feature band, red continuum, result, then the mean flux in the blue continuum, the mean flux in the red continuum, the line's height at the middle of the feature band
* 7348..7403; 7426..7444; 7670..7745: -0.5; 268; 261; 267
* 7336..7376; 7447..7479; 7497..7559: 0.1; 269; 271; 270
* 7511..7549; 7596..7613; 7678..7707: 0.6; 271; 258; 265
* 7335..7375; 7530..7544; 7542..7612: -0.5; 269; 266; 267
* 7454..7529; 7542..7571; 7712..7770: -0.5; 269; 261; 267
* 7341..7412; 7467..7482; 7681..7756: -0.3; 269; 258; 266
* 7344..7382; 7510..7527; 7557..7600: 0.1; 269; 267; 268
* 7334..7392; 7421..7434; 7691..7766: -0.2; 268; 259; 267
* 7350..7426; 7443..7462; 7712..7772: -0.3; 268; 261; 267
